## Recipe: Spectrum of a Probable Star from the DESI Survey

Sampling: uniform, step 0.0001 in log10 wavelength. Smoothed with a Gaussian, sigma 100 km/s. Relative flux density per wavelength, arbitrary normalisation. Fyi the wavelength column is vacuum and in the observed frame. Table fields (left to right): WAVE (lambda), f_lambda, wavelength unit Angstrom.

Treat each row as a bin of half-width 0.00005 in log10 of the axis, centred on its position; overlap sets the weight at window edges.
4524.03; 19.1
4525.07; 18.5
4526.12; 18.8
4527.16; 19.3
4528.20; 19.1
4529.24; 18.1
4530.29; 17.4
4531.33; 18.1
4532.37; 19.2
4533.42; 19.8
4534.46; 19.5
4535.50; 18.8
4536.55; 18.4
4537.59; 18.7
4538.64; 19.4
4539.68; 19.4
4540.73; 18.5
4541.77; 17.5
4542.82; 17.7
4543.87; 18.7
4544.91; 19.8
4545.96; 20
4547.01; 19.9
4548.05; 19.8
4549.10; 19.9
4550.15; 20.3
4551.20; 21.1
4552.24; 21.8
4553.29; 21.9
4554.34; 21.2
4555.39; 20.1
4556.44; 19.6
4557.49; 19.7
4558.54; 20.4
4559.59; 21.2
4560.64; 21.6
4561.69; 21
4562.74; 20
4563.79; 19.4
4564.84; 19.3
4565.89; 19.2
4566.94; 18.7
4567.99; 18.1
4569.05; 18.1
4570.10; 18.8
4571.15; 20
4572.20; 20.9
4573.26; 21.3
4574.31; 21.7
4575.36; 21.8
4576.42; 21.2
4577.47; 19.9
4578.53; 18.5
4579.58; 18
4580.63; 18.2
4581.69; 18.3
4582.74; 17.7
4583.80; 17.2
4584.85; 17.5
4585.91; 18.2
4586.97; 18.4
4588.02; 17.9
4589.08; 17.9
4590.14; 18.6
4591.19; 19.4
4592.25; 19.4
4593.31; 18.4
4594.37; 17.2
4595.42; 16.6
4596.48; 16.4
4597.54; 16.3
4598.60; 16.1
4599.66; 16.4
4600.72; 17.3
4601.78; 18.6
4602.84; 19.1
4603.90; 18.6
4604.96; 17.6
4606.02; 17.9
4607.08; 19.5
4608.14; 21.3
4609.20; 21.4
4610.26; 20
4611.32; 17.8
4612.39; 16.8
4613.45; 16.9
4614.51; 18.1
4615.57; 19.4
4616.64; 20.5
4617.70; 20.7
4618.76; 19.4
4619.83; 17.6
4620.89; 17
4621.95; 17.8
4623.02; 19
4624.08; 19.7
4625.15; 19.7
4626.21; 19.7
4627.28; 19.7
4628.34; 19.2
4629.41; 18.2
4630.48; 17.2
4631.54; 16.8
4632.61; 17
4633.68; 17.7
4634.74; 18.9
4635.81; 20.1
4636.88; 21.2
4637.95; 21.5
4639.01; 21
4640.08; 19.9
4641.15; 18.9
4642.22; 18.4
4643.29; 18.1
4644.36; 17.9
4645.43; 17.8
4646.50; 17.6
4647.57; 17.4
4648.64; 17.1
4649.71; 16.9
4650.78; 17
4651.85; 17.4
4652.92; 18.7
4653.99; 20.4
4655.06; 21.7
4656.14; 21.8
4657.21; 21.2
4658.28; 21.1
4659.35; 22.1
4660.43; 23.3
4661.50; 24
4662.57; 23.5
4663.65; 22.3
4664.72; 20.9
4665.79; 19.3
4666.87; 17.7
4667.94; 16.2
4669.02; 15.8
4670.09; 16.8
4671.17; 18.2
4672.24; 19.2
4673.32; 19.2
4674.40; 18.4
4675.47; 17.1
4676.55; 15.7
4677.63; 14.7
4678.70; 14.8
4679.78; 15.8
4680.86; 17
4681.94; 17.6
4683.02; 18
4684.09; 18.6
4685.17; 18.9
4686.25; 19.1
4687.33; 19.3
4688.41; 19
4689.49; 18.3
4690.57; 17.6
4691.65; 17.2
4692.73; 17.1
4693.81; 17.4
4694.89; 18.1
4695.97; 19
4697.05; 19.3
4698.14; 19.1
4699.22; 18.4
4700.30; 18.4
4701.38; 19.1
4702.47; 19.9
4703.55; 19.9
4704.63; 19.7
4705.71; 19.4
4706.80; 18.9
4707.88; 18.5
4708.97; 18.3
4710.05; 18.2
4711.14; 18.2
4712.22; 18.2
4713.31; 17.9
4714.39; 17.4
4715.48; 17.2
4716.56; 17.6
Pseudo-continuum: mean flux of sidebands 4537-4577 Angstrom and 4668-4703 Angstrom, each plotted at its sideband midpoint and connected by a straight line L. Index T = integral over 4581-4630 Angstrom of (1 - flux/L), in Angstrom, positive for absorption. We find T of 1.9 Angstrom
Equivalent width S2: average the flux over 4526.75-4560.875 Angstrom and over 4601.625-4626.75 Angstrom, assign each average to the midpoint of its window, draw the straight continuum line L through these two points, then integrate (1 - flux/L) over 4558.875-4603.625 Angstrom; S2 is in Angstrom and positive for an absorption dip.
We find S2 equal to 1.0 Angstrom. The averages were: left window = 19.6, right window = 18.9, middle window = 18.8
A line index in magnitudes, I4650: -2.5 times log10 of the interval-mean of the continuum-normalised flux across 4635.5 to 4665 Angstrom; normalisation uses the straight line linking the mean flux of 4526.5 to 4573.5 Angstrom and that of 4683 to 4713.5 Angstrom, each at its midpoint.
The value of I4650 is -0.06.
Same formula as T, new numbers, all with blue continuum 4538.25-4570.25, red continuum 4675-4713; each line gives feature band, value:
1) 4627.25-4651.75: 0.4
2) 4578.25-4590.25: 0.9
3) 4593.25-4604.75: 1.1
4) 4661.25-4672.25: -0.5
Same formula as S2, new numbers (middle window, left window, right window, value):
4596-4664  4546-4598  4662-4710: -0.82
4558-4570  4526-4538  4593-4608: -0.94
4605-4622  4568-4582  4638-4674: 0.59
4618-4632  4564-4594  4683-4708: 0.23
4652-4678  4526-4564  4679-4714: -1.26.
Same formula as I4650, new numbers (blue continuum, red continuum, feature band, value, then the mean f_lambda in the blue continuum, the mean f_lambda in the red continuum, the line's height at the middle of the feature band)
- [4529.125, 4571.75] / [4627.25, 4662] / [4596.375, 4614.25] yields 0.07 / 19.5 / 19.3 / 19.4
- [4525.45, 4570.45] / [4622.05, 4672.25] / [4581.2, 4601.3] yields 0.10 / 19.5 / 19.2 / 19.4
